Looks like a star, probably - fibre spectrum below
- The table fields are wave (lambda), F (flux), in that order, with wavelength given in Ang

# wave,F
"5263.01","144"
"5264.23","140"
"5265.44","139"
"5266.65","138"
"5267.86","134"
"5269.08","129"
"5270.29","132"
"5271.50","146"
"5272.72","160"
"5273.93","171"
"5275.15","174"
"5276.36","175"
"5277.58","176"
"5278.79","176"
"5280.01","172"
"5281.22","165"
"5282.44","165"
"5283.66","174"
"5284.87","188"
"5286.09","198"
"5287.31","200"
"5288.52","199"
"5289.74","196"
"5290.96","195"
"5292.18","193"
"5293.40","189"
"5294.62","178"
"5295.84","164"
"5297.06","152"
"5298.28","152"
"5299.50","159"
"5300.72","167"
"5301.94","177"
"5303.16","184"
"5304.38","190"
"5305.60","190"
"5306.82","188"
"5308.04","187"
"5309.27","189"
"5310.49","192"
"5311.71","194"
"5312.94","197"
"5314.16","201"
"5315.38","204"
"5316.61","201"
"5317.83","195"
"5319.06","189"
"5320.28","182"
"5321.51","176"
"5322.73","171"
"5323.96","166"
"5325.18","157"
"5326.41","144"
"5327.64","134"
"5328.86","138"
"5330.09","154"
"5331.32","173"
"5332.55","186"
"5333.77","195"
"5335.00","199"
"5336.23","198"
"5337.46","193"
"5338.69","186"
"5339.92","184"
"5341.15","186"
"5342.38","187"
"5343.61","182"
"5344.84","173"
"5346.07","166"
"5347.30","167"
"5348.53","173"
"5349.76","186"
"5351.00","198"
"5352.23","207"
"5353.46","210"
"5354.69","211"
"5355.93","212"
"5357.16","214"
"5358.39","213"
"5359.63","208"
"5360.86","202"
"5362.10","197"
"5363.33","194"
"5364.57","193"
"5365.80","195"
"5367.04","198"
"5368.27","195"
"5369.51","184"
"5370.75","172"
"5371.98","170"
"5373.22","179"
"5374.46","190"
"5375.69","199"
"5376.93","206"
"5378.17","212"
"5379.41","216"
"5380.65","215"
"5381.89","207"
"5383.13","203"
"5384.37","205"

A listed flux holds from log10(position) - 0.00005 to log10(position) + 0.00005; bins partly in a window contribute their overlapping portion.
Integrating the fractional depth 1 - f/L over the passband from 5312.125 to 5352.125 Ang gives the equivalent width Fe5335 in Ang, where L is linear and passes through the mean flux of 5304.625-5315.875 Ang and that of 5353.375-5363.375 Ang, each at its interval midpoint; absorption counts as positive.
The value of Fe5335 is 3.97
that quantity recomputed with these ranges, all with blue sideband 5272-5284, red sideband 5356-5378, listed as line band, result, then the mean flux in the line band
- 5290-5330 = 0.3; 178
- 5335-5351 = 0.5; 183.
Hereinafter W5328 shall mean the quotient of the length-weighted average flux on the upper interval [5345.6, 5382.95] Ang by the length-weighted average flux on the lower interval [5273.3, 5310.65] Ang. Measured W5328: 1.1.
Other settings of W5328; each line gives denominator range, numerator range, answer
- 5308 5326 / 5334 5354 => 1.01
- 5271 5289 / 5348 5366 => 1.14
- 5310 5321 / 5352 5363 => 1.07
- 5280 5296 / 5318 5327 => 0.92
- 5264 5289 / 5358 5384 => 1.20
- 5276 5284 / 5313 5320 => 1.15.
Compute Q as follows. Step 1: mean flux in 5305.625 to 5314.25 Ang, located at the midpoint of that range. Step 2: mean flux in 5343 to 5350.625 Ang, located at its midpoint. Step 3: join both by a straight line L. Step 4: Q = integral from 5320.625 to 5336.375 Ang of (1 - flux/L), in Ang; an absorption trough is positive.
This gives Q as 1.3 Ang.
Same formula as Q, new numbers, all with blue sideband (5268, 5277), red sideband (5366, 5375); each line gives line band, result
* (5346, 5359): -1.3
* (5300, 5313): -1.7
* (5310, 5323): -1.9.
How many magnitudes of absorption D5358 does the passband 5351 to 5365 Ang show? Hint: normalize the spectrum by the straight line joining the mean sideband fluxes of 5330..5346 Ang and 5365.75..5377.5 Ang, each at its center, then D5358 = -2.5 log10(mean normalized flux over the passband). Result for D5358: -0.10 mag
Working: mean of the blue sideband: 185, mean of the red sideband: 188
